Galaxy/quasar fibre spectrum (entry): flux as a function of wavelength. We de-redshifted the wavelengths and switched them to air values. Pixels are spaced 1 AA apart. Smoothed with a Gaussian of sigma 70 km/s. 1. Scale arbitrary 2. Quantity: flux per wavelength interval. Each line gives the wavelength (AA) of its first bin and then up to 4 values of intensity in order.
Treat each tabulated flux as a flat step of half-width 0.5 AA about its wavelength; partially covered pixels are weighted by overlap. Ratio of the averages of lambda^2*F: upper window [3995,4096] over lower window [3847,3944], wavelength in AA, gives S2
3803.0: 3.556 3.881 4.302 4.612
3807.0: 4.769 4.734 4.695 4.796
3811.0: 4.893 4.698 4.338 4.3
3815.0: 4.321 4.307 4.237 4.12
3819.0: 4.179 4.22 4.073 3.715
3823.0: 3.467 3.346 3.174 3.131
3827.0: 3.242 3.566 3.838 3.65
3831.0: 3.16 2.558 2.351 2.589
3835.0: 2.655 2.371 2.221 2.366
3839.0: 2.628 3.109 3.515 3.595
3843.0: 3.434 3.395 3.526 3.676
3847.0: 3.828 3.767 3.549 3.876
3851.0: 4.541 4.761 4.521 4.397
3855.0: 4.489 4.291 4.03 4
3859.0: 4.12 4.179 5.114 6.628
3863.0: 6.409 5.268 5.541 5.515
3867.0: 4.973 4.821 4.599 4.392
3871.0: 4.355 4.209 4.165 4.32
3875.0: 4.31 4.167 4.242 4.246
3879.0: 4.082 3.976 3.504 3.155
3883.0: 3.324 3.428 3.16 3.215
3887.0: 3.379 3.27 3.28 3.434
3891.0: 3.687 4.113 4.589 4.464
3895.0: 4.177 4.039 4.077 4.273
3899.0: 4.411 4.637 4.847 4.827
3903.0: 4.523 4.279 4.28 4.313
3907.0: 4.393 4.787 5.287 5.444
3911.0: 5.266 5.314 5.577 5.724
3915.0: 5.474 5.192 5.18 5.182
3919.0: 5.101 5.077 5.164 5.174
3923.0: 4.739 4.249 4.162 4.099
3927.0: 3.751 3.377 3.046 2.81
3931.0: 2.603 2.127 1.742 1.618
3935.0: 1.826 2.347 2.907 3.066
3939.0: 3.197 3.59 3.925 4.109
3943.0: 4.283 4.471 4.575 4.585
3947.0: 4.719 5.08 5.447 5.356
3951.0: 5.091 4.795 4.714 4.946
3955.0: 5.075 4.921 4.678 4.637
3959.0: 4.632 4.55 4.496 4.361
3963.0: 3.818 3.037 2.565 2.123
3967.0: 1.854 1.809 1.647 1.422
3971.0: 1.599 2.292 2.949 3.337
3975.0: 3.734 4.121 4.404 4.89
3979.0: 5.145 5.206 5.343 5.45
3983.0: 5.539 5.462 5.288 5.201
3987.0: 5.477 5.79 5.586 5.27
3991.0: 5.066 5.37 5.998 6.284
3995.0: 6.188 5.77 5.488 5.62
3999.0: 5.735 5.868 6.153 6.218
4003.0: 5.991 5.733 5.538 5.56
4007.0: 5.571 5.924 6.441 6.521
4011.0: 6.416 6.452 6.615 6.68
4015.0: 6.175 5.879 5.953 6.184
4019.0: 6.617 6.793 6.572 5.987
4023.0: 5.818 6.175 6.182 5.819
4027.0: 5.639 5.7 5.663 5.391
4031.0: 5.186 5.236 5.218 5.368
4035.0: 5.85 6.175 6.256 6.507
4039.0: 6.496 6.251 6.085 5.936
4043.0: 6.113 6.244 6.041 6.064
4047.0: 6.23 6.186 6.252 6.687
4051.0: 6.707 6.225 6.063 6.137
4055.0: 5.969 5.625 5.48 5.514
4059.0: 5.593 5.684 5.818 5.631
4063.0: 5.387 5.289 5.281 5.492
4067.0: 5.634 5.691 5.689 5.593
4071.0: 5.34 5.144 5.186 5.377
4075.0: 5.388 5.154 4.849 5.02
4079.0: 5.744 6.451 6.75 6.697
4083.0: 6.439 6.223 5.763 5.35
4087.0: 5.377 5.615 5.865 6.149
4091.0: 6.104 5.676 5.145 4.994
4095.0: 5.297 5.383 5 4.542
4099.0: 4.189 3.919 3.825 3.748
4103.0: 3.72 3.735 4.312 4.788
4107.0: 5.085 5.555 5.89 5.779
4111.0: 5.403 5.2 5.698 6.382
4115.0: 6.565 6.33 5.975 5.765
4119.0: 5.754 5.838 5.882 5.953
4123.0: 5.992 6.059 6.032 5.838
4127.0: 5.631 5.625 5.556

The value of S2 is 1.5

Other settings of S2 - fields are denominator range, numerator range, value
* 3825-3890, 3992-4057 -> 1.70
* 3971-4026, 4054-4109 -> 1.00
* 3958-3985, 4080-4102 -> 1.54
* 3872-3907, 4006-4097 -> 1.58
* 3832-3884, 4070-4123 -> 1.52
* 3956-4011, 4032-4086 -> 1.28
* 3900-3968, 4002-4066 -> 1.50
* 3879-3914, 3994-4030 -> 1.52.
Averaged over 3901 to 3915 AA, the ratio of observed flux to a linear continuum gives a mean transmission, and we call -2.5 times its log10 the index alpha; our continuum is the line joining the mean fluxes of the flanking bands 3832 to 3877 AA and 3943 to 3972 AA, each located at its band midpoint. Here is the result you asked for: -0.232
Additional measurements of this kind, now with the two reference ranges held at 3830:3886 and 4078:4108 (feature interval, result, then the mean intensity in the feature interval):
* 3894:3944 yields 0.03 mag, 4.16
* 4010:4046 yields -0.23 mag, 6.05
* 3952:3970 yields 0.21 mag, 3.72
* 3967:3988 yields 0.15 mag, 4.01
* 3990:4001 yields -0.22 mag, 5.74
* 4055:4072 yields -0.10 mag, 5.55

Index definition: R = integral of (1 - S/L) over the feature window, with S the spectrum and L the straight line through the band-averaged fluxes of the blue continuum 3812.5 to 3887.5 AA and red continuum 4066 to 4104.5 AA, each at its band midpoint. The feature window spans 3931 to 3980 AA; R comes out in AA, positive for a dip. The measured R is 9.2 AA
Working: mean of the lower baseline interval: 3.91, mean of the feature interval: 3.68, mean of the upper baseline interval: 5.31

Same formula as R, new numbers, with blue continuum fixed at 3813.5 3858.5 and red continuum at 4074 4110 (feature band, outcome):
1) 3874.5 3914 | -2.3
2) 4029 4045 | -3.2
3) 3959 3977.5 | 5.8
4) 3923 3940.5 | 5.0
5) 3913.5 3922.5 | -2.4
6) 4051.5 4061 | -1.5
